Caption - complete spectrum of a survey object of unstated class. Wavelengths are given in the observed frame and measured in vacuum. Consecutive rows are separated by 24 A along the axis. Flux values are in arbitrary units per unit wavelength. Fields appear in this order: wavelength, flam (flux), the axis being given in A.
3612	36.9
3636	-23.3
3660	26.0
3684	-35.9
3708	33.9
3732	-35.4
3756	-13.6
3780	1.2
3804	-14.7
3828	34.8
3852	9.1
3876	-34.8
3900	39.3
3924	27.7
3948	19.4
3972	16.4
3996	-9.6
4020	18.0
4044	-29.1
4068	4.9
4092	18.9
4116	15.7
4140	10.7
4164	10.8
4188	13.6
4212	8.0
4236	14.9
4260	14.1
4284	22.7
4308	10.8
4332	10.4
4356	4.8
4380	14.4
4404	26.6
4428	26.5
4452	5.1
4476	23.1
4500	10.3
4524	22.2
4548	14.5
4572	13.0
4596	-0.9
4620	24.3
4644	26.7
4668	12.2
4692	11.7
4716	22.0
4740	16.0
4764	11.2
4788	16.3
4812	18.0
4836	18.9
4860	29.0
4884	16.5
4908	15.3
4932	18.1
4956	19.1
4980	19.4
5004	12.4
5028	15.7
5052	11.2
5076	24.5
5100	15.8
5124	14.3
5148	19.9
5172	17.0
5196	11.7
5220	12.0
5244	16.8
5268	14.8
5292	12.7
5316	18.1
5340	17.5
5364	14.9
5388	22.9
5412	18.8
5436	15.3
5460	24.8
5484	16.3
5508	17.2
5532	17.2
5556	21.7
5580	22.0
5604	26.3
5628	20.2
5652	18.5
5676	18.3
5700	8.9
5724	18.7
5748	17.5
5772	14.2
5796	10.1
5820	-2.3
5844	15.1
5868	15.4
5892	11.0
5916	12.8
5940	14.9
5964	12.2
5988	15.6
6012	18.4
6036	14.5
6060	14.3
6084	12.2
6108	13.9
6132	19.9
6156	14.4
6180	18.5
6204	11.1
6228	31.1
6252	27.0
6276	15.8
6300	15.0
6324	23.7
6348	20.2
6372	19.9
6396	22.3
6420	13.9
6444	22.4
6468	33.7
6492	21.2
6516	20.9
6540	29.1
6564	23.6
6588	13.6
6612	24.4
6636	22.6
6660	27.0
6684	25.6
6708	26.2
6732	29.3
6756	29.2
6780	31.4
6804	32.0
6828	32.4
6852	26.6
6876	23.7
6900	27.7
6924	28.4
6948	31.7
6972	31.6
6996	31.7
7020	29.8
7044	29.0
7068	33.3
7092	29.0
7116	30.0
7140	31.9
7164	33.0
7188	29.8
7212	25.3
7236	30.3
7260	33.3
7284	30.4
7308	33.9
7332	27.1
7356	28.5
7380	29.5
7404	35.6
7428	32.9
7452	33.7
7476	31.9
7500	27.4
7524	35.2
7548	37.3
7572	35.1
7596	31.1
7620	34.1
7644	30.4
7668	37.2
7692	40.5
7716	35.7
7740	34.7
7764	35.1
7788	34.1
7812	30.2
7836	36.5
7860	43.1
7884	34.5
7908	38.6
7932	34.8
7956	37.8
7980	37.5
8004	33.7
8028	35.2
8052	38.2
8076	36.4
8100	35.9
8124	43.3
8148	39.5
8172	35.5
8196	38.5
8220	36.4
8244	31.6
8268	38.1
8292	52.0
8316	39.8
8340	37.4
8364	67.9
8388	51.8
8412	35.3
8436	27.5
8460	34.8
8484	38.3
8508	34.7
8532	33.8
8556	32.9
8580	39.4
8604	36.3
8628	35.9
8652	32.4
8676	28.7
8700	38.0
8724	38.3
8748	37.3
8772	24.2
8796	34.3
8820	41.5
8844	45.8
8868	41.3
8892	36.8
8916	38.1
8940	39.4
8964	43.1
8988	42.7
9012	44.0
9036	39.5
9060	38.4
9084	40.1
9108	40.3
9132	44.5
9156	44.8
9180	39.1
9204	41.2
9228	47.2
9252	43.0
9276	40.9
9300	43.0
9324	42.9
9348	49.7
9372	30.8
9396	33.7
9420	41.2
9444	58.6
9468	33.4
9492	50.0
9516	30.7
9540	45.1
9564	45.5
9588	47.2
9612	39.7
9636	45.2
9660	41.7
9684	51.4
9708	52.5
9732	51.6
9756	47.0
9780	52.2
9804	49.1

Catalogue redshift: 0.67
